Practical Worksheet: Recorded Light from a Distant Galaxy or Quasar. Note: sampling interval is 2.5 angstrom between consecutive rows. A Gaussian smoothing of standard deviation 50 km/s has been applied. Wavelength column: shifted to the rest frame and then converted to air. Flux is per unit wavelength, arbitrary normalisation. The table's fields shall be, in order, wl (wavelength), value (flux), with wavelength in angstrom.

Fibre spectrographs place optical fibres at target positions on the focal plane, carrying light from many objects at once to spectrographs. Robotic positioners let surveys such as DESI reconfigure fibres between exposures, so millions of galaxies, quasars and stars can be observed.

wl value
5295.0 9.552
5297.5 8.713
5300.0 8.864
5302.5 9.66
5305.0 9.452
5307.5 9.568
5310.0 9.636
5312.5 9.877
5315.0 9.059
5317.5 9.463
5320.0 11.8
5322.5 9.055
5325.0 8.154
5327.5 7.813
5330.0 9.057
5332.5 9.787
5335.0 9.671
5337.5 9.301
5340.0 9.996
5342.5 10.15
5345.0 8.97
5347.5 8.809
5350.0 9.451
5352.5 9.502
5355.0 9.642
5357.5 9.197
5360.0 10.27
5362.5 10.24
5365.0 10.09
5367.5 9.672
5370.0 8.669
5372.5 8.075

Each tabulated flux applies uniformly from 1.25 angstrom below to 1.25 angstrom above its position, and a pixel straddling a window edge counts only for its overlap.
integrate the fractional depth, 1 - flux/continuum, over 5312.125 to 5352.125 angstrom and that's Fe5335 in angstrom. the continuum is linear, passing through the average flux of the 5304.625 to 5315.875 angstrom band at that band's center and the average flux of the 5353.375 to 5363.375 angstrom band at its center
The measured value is 1.1 angstrom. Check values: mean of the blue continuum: 9.54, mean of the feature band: 9.39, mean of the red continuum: 9.81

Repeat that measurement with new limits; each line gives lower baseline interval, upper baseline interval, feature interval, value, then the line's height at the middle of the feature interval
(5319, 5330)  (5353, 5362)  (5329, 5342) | -0.4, 9.33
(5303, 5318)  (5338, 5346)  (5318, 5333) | 0.5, 9.6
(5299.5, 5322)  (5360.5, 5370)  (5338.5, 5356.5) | 0.6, 9.8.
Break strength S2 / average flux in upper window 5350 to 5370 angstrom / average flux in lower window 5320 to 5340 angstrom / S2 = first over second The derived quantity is 1.1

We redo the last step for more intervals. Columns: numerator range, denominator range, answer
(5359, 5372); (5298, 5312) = 1.03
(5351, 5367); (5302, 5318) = 1.03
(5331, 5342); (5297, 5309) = 1.04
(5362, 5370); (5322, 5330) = 1.17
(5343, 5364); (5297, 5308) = 1.03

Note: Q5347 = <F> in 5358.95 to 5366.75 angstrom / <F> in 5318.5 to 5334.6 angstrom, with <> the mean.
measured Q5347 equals 1.1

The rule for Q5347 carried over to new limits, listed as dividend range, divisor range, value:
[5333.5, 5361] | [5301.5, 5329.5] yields 1.01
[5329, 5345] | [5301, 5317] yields 1.01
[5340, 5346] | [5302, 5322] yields 0.99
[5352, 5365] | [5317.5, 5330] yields 1.07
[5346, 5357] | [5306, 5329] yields 1.00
